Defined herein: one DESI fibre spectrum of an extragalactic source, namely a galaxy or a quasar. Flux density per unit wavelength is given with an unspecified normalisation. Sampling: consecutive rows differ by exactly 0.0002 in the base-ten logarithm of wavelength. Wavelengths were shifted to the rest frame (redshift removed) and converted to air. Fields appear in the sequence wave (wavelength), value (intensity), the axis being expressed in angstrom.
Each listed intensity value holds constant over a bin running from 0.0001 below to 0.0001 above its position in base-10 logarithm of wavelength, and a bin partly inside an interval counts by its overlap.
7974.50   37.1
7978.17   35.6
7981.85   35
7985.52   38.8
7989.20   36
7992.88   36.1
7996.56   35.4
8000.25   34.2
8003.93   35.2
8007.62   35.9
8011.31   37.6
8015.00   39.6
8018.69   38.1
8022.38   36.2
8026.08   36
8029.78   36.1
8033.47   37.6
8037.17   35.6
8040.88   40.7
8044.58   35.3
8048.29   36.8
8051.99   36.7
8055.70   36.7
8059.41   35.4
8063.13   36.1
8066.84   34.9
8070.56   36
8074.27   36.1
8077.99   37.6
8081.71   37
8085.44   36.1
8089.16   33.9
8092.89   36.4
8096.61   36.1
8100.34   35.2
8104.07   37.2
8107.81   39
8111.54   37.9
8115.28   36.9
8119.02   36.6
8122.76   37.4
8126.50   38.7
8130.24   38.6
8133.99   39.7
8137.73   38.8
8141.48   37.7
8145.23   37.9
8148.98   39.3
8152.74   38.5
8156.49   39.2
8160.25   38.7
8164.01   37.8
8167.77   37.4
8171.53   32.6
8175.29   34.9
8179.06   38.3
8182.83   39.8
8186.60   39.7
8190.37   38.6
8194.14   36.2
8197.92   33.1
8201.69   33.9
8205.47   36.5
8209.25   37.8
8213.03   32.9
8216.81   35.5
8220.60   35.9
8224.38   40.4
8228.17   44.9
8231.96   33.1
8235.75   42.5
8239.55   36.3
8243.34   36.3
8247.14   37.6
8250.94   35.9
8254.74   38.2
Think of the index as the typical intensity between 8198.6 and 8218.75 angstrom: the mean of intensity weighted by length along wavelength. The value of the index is 35.2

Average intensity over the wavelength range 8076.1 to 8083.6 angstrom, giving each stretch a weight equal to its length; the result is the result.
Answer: 37.3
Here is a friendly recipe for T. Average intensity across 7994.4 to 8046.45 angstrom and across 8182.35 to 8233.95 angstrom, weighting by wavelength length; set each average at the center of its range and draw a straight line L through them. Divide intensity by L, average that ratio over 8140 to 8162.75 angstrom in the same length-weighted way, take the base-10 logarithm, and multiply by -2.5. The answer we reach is -0.05 mag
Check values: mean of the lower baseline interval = 36.7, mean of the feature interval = 38.5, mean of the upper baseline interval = 37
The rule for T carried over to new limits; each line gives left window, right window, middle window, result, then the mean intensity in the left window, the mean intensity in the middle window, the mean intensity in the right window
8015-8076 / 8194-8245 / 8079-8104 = 0.02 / 36.6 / 36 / 36.8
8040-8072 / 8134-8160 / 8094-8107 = 0.03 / 36.4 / 36.4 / 38.7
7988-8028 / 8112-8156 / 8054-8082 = 0.03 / 36.4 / 36.2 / 38.2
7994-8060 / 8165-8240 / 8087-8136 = -0.01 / 36.6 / 37.2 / 37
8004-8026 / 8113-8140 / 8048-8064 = 0.04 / 37.2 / 36.3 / 38.1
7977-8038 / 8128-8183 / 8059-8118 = 0.03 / 36.4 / 36.4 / 37.9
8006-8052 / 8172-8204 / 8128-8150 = -0.05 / 37.1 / 38.7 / 36.6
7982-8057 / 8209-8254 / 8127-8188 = -0.03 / 36.7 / 38.1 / 37.4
